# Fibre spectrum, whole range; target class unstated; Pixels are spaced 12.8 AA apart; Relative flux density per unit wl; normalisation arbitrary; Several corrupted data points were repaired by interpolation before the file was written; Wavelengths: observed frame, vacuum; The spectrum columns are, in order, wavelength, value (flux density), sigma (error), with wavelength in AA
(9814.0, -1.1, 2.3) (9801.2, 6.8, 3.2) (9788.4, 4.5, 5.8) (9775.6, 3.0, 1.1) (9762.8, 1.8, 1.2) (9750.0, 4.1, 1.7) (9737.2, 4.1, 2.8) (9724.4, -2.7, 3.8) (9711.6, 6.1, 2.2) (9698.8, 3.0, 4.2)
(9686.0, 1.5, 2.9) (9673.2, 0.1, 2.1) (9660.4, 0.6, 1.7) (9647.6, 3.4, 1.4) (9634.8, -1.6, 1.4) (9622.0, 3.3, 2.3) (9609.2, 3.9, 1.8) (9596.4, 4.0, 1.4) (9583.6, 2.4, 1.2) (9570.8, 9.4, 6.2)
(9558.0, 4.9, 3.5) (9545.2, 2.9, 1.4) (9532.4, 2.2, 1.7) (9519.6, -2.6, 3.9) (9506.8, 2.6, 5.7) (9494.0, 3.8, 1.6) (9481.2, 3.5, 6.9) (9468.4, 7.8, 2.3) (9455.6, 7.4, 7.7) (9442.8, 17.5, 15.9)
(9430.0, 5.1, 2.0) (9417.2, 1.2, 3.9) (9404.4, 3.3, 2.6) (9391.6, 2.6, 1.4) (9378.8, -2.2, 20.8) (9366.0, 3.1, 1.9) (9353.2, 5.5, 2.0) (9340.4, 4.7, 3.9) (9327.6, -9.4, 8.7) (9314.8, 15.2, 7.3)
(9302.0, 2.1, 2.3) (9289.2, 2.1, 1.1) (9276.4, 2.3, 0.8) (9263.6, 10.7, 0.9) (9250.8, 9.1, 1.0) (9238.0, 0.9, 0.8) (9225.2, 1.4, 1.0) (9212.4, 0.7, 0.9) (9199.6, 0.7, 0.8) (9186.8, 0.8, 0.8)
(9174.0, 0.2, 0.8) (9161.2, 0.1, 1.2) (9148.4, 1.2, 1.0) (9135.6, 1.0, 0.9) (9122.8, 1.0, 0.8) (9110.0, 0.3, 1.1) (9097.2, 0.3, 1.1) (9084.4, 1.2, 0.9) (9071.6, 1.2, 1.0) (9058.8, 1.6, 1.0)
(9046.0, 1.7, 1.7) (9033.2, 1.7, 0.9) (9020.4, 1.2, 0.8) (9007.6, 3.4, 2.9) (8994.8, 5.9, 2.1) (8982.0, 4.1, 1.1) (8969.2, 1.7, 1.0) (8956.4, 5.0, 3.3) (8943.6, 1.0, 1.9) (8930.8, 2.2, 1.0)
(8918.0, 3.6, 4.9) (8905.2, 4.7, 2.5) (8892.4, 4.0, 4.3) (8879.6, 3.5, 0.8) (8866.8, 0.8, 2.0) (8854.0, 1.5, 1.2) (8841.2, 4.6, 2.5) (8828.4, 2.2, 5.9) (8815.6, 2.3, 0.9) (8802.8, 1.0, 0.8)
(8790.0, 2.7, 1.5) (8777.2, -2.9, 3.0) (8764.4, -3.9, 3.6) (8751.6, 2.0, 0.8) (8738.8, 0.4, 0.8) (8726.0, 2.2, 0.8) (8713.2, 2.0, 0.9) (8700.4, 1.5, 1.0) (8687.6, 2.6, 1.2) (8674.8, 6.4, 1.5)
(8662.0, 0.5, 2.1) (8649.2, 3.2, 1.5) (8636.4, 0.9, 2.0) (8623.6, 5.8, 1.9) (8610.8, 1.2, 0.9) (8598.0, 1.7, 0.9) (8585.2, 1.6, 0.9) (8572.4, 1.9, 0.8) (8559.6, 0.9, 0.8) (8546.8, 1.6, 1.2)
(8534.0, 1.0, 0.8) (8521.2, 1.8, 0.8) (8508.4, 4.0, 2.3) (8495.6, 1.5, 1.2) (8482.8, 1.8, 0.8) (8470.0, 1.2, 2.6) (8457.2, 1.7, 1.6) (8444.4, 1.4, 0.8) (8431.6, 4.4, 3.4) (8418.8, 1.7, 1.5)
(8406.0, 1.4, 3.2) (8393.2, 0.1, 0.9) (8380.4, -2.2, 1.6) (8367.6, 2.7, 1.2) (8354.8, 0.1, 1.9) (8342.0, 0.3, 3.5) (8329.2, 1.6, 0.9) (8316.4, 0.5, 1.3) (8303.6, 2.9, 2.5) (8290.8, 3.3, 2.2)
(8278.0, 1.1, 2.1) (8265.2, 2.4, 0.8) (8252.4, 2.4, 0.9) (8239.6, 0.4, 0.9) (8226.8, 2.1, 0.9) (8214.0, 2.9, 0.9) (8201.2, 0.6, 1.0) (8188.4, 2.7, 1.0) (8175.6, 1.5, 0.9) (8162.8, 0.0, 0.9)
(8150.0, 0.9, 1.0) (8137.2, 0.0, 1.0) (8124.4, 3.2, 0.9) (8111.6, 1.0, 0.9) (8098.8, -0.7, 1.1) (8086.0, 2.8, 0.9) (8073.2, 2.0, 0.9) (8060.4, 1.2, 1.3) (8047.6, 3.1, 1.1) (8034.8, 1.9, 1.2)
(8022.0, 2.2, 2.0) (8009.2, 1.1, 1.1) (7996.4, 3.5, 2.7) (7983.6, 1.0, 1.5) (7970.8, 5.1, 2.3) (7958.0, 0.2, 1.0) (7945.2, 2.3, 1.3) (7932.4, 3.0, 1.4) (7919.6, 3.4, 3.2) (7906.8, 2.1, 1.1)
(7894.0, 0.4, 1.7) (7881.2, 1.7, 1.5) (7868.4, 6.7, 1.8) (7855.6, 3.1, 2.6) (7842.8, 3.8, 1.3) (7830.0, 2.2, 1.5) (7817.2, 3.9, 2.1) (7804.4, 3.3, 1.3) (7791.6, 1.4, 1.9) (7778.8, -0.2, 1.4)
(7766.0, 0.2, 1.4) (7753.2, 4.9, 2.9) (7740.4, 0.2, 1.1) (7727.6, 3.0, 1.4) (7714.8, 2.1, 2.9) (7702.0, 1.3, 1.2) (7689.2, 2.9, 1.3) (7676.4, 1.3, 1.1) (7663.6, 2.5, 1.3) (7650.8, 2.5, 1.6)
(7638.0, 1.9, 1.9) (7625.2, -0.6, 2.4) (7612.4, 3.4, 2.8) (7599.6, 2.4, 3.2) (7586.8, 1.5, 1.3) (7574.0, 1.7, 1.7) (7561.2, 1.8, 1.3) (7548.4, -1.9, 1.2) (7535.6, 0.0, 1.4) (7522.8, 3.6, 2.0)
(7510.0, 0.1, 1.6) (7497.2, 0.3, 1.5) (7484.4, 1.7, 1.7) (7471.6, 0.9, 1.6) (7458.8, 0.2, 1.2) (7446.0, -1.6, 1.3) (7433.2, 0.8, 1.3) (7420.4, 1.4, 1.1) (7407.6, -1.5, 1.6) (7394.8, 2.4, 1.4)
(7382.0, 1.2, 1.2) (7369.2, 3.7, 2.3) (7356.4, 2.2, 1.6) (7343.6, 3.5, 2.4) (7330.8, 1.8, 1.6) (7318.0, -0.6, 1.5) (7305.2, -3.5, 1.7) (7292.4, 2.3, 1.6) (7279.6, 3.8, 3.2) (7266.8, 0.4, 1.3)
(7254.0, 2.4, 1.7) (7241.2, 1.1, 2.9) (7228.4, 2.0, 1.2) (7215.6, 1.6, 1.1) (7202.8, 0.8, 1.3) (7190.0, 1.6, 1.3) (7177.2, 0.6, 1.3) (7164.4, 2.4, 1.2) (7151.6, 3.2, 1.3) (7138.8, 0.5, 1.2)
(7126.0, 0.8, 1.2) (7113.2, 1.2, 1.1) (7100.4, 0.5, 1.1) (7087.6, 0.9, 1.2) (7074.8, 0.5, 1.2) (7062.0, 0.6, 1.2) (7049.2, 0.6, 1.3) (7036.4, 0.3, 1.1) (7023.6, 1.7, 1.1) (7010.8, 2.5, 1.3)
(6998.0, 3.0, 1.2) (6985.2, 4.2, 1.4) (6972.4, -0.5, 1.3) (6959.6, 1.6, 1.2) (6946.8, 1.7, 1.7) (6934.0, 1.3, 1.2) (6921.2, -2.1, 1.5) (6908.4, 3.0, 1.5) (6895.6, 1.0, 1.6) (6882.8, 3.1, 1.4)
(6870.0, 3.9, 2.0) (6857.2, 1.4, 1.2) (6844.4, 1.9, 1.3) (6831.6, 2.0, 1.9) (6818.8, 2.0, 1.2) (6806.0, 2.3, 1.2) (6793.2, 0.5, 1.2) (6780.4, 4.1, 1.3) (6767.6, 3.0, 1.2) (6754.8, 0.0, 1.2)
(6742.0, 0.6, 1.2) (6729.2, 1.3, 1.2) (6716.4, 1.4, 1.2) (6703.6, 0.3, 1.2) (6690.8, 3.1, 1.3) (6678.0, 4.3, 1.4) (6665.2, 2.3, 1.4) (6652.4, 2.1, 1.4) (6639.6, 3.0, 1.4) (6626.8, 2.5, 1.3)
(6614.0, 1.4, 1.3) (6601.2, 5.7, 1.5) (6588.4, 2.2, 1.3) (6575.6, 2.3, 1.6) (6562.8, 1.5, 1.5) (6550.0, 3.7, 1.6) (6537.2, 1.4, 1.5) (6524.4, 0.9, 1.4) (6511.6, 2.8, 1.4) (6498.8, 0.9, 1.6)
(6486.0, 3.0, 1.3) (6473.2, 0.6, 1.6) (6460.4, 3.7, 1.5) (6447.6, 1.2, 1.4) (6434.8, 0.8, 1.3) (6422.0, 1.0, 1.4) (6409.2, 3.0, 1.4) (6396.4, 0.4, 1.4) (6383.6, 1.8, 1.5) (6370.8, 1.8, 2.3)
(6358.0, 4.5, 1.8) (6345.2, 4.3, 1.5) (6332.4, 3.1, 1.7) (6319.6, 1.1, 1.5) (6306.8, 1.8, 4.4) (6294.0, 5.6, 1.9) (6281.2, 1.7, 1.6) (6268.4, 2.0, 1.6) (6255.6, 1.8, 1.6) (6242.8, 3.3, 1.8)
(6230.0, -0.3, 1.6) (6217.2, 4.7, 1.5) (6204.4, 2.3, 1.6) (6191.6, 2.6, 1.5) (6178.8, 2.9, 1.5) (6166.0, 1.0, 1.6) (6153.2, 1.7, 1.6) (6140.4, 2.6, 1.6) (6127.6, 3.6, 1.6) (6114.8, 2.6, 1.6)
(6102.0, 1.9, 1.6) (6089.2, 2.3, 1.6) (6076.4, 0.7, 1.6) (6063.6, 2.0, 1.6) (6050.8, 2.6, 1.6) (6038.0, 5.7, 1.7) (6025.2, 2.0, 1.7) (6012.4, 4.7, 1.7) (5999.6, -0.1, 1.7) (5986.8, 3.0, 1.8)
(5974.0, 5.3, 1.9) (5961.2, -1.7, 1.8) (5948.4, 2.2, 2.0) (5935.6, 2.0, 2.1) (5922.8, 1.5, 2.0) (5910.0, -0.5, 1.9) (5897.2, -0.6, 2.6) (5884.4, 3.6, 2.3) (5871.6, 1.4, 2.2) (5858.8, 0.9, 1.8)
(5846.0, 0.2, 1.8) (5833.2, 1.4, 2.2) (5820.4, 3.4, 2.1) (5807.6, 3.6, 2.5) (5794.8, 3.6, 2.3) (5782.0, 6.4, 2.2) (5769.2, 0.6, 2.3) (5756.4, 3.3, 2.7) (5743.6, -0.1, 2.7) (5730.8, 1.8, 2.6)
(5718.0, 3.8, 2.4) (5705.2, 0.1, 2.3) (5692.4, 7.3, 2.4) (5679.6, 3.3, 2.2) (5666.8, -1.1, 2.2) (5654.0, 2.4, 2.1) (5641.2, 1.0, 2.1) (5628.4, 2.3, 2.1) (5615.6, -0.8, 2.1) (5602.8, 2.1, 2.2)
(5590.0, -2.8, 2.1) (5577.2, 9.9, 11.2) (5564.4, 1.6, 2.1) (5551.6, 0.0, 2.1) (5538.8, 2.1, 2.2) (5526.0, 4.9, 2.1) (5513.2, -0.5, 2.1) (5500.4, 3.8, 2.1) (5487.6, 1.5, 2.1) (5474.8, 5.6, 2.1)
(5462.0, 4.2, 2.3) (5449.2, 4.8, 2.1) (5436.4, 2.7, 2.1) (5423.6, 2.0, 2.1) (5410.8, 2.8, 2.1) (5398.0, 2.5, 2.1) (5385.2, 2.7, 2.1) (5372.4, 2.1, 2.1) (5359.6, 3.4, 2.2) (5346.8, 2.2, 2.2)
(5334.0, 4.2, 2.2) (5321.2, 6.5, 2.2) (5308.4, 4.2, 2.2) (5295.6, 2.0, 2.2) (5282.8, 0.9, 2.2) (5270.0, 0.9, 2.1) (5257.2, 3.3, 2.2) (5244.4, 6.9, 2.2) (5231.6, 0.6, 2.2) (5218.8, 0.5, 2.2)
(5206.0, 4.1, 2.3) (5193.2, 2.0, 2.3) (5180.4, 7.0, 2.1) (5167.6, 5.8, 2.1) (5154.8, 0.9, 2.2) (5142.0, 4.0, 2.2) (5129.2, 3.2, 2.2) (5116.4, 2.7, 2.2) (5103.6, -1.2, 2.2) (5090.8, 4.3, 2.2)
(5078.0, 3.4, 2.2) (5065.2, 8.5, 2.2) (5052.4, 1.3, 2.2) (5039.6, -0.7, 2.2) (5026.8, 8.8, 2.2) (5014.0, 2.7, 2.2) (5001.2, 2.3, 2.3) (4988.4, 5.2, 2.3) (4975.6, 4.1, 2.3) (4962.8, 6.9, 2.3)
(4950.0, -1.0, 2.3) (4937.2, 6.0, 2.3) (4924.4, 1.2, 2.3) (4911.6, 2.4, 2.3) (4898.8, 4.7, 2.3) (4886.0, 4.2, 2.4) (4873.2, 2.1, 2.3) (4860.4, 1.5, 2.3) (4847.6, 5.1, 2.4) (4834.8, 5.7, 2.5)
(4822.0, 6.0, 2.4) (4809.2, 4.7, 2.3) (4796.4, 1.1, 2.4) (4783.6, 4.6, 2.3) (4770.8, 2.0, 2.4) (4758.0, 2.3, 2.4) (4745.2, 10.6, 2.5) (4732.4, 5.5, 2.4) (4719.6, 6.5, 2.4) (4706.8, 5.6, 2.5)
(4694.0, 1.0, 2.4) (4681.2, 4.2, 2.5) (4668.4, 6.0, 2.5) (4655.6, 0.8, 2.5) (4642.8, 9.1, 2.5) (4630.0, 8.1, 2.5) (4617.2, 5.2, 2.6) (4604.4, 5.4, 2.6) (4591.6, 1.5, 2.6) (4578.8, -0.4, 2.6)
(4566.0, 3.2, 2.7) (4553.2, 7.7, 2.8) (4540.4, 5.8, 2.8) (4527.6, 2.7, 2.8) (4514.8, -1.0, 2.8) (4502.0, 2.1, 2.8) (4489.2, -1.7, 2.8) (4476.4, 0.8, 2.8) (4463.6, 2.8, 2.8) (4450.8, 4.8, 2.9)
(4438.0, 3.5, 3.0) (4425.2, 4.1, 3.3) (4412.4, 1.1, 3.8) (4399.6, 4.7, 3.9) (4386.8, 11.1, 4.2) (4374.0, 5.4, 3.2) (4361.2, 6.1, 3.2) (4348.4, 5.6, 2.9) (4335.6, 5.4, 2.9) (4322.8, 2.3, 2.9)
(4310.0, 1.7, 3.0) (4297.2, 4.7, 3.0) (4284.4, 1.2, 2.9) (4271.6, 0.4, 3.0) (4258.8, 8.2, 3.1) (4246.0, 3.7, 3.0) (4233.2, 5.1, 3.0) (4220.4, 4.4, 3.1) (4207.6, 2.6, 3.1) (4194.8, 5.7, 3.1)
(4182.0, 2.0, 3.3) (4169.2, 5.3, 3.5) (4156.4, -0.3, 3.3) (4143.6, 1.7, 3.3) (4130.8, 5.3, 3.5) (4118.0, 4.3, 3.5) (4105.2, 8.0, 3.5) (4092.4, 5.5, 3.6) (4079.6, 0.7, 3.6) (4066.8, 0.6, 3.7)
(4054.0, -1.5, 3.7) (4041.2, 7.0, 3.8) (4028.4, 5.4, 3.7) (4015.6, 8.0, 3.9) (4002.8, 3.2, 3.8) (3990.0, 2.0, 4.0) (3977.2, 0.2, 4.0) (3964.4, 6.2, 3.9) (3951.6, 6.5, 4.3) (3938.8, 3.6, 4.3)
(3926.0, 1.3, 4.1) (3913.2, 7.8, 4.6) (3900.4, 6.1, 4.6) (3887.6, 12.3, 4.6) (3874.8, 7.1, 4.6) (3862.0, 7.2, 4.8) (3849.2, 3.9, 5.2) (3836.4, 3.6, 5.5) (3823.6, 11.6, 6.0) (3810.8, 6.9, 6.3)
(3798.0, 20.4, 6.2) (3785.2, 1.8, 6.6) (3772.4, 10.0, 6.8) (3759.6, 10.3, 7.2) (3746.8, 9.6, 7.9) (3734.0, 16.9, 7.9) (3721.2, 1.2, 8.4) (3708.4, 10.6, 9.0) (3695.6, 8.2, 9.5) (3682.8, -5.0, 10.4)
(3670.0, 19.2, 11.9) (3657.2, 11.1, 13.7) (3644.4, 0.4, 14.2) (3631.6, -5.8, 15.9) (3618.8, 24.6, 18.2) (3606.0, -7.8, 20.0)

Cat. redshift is 1.483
